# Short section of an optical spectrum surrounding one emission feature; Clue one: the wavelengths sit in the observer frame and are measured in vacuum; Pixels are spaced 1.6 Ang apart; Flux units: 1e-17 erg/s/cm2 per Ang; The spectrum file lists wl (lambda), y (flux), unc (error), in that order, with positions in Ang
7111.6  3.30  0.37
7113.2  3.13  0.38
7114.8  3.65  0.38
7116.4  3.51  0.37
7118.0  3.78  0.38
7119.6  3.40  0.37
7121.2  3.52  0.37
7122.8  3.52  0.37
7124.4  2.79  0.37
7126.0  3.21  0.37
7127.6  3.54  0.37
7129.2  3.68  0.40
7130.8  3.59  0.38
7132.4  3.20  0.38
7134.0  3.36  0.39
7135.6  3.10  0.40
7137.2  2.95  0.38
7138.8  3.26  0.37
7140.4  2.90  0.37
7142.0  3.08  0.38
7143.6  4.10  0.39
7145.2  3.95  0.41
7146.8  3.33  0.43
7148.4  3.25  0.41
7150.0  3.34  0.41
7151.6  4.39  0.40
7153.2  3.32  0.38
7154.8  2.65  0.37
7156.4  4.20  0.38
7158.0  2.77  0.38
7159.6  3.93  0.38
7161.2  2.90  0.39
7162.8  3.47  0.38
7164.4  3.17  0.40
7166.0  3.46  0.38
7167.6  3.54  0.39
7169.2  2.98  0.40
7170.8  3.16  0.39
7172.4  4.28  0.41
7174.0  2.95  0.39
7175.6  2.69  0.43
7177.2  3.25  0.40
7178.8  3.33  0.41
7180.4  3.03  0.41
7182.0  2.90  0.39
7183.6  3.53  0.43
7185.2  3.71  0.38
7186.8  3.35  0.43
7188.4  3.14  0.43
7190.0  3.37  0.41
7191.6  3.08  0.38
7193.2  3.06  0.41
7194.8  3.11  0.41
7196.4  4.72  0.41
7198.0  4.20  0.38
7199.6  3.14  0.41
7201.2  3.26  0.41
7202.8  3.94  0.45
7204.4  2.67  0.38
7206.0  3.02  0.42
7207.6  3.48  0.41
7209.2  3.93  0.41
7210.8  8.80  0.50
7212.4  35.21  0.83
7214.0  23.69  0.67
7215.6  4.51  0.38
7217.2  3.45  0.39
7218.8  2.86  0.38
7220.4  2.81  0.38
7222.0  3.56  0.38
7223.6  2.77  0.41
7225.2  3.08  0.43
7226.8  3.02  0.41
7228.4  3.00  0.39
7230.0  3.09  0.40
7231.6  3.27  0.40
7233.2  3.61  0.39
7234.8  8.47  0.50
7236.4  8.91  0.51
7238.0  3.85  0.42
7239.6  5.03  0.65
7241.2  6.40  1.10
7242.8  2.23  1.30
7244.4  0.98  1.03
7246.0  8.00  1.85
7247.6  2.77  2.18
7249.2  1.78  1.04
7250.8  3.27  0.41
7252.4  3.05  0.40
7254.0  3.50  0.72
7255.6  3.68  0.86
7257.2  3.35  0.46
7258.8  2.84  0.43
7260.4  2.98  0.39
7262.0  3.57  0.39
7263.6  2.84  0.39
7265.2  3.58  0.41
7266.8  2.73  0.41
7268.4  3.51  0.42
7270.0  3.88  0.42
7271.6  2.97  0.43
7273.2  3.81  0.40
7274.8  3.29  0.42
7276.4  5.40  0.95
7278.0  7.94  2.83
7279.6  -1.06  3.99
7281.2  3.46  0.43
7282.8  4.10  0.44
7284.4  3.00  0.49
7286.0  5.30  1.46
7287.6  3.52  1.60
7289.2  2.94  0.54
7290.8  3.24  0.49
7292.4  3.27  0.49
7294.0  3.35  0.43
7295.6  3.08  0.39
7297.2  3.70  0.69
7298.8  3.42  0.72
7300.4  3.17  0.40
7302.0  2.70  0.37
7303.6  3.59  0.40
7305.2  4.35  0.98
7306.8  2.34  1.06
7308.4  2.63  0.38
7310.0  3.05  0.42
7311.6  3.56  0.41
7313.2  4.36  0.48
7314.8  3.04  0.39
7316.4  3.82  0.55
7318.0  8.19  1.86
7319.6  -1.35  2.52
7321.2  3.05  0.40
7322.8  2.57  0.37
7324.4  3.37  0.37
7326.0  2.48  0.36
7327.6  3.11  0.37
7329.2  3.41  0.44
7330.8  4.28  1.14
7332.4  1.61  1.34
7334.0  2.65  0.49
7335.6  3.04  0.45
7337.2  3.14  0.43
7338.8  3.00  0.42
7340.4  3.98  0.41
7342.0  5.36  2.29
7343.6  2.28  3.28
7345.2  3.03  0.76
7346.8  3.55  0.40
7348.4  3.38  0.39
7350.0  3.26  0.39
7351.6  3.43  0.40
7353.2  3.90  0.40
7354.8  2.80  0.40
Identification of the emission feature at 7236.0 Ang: [N II] 6583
